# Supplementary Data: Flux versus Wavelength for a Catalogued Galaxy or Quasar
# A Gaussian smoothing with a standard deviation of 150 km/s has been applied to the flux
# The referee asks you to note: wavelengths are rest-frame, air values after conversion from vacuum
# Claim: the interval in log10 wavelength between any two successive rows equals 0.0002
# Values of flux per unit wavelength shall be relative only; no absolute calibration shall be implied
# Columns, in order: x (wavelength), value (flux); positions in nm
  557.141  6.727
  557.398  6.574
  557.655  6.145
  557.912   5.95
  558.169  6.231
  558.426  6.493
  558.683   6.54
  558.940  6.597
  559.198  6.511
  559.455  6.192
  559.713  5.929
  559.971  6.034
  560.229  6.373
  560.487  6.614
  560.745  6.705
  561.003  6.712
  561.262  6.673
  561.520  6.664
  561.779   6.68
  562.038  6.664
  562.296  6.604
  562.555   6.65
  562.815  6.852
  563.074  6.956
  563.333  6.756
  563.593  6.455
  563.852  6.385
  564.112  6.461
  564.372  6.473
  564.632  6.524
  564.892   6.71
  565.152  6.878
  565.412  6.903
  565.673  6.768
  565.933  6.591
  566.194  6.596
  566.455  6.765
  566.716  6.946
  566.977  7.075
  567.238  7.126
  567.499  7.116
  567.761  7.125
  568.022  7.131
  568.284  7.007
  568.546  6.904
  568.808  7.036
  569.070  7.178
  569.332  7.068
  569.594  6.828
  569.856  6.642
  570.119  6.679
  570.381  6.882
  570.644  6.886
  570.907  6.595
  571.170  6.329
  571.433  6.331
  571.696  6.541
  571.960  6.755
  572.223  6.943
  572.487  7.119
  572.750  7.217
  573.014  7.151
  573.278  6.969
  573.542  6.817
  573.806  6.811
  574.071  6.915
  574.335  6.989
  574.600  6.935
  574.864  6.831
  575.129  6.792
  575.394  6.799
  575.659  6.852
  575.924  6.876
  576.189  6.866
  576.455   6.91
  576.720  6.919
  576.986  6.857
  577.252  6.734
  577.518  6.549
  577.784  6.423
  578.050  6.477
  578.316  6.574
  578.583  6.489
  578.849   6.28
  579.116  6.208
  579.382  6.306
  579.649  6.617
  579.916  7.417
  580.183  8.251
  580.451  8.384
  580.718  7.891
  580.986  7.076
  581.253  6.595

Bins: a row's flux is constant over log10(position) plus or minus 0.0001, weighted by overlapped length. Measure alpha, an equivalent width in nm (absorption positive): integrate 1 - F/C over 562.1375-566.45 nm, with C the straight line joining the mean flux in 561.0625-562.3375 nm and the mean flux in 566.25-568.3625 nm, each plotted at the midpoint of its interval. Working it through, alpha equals 0.10 nm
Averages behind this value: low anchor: 6.66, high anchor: 7.02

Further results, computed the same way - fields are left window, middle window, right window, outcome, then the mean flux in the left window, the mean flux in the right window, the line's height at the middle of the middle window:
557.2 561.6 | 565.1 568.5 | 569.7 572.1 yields -0.194 nm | 6.41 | 6.63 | 6.55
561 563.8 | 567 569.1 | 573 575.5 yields -0.089 nm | 6.69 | 6.89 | 6.78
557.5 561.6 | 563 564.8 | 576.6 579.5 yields -0.038 nm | 6.4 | 6.53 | 6.43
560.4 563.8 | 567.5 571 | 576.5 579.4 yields -0.161 nm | 6.69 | 6.55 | 6.62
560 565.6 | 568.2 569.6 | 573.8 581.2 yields -0.057 nm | 6.64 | 6.89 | 6.75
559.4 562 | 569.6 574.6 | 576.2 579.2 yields -0.196 nm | 6.47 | 6.6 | 6.56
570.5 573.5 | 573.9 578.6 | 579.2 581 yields 0.228 nm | 6.8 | 7.41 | 7.12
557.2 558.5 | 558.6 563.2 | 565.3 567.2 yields -0.049 nm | 6.29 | 6.82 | 6.48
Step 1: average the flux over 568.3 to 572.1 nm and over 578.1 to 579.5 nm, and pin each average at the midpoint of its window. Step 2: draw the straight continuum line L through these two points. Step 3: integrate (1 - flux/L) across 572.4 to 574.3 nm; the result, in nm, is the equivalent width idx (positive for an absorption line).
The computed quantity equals -0.106 nm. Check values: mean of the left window 6.77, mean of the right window 6.38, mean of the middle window 7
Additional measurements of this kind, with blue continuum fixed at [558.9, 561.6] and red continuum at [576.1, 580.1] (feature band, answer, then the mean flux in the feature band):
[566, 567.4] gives -0.08 nm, 6.89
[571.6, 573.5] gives -0.11 nm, 6.96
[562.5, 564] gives -0.04 nm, 6.67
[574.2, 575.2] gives -0.04 nm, 6.9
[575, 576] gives -0.03 nm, 6.83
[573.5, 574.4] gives -0.04 nm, 6.88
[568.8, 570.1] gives -0.07 nm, 6.92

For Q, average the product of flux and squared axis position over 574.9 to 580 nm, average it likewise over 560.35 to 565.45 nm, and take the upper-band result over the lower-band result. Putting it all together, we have 1.05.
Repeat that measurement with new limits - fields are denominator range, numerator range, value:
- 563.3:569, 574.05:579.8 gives 1.02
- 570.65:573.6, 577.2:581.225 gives 1.04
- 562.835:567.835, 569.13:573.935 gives 1.03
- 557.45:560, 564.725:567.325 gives 1.12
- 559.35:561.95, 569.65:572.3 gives 1.07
